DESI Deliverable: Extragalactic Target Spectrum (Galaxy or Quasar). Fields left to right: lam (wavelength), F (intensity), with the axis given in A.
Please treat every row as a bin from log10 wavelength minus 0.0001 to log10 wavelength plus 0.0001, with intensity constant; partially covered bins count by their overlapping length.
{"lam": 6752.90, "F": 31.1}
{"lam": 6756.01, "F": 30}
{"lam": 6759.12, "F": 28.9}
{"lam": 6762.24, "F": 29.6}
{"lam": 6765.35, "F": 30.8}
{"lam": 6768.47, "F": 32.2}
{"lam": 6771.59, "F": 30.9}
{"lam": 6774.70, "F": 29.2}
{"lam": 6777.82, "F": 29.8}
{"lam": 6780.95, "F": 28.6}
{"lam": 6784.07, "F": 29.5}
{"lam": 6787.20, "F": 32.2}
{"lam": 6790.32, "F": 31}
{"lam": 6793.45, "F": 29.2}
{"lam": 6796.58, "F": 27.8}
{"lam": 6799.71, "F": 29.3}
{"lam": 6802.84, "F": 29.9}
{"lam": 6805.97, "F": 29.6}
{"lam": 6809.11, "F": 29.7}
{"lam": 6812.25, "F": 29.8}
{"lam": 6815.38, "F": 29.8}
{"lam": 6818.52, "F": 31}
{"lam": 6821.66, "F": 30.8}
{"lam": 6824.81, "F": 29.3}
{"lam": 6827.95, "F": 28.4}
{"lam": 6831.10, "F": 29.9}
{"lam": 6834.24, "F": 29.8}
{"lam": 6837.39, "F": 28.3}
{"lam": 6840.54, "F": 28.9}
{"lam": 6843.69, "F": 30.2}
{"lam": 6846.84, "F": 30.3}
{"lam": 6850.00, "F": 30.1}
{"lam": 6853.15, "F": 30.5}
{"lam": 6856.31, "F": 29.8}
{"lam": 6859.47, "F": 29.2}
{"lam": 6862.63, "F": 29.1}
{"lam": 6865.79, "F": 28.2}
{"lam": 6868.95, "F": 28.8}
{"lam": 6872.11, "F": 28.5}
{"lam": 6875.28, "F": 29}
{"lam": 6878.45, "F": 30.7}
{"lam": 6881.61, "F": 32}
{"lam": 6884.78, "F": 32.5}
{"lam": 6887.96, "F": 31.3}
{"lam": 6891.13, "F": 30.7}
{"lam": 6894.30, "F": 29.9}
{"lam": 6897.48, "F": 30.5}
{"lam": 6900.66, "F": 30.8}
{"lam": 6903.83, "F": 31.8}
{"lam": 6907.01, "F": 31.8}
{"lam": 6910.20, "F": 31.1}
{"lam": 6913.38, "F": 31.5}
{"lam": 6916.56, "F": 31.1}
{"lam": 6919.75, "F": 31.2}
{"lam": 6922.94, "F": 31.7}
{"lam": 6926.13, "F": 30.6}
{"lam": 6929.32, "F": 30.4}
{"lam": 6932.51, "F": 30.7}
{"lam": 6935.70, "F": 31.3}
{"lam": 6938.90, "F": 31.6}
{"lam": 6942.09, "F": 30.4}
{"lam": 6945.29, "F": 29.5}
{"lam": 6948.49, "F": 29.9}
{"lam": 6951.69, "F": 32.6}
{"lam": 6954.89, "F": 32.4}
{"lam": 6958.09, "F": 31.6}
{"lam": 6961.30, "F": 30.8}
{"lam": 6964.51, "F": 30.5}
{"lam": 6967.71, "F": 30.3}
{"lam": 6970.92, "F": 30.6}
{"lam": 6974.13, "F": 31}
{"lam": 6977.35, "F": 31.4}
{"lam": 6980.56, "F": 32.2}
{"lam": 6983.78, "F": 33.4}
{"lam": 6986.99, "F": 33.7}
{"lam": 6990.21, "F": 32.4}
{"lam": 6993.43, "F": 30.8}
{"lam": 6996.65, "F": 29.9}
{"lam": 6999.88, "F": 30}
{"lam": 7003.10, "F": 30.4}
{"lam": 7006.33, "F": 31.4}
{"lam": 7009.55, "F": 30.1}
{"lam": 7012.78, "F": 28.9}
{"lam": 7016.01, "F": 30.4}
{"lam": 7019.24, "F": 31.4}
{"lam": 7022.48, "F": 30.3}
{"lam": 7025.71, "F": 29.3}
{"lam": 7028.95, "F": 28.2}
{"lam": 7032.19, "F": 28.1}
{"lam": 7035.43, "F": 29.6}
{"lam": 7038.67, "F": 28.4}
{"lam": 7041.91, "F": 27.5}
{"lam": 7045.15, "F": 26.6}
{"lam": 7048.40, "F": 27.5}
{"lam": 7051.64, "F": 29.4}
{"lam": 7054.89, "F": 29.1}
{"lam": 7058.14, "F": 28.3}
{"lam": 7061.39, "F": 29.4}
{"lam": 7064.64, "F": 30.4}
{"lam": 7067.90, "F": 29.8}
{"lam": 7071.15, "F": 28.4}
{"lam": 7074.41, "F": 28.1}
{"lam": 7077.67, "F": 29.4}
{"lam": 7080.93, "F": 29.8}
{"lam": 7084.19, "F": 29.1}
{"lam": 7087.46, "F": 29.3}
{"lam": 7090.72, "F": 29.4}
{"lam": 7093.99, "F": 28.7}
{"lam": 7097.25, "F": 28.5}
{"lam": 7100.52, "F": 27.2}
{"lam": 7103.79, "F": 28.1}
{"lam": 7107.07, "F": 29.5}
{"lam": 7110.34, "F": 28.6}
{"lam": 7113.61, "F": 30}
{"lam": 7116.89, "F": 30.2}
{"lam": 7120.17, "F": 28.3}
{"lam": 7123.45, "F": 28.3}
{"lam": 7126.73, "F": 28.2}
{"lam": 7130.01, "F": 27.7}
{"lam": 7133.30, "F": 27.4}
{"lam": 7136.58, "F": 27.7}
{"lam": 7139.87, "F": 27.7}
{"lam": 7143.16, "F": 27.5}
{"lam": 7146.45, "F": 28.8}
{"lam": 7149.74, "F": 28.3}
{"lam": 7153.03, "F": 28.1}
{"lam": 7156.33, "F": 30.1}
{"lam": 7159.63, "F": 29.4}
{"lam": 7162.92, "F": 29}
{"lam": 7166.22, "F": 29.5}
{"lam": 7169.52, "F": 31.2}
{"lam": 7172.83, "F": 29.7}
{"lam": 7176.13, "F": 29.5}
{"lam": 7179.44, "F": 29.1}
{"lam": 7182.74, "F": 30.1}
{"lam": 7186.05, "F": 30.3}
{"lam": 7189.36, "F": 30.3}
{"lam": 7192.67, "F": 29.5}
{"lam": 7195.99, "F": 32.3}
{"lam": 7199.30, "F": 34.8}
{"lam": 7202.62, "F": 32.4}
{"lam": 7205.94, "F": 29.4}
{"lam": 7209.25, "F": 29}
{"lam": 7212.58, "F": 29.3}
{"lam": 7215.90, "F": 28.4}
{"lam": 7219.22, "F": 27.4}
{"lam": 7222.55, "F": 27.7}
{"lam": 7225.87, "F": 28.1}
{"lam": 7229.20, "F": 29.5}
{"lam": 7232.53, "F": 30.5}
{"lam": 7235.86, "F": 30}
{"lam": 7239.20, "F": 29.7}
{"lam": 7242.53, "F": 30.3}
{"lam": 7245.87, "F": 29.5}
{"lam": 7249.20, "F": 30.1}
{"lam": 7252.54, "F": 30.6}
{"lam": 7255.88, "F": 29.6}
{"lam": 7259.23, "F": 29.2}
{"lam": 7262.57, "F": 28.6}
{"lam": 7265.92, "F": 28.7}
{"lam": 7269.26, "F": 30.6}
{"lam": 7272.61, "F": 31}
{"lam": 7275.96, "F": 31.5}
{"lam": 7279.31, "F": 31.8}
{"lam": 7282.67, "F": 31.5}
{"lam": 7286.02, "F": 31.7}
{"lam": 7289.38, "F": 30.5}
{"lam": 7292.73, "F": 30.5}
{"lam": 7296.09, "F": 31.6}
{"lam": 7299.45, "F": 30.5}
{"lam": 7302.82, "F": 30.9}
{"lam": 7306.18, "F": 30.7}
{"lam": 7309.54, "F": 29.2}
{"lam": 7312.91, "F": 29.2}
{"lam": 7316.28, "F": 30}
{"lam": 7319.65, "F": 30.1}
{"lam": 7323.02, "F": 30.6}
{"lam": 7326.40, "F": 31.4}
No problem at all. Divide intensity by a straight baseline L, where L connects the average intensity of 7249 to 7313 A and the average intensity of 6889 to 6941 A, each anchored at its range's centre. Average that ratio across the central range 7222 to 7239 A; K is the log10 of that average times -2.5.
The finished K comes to 0.044 mag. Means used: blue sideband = 31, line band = 29.3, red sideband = 30.4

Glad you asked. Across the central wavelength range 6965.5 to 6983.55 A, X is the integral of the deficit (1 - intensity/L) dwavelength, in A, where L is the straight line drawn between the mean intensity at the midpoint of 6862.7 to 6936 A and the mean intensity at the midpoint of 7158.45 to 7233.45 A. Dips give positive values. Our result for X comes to -0.5 A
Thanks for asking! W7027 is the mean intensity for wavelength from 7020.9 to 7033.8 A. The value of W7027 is 29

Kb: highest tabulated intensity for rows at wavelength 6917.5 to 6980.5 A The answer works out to 32.6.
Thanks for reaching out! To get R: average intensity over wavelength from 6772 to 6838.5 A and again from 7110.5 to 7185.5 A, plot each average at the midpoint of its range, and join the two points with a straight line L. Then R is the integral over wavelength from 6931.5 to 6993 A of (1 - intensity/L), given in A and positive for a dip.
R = -4.3 A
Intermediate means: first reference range 29.7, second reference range 28.9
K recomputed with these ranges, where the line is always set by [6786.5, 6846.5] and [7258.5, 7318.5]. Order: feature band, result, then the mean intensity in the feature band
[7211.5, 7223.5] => 0.08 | 28.2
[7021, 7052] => 0.06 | 28.4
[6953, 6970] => -0.04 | 31.1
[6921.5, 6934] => -0.03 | 30.8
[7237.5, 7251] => 0.02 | 29.9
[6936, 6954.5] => -0.04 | 30.9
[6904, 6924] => -0.05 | 31.4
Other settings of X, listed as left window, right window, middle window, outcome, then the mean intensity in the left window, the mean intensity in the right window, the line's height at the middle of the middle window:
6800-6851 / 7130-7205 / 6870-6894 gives -0.72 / 29.7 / 29.6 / 29.7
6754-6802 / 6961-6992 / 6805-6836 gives 0.52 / 29.9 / 31.7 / 30.3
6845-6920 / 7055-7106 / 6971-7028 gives -2.72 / 30.4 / 28.9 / 29.5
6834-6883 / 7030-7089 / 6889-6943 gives -3.07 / 29.6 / 28.8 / 29.3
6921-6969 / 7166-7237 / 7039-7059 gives 1.61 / 31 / 29.9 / 30.5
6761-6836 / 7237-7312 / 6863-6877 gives 0.61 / 29.9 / 30.4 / 30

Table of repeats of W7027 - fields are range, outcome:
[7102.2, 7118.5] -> 29.3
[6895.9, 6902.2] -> 30.6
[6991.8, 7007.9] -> 30.5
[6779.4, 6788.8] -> 30.1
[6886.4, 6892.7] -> 31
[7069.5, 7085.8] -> 29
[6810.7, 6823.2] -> 30.4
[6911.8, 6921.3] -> 31.3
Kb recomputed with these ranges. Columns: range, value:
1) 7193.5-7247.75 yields 34.8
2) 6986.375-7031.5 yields 33.7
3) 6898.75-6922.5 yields 31.8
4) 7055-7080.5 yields 30.4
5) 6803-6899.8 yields 32.5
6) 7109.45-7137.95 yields 30.2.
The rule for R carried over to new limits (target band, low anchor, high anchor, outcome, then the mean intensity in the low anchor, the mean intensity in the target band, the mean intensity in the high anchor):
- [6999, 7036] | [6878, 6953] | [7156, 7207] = 1.2 A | 31.1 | 29.8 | 30.4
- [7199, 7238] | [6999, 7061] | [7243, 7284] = 0.6 A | 29.2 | 29.5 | 30.2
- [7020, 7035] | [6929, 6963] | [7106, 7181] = 0.5 A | 31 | 29.1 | 28.9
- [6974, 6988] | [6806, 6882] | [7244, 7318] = -1.2 A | 29.6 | 32.4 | 30.3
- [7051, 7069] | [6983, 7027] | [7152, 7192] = 0.6 A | 30.9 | 29.4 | 29.7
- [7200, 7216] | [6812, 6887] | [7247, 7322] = 0.1 A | 29.8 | 30.1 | 30.4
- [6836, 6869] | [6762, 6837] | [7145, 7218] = 0.5 A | 29.9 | 29.4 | 29.9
